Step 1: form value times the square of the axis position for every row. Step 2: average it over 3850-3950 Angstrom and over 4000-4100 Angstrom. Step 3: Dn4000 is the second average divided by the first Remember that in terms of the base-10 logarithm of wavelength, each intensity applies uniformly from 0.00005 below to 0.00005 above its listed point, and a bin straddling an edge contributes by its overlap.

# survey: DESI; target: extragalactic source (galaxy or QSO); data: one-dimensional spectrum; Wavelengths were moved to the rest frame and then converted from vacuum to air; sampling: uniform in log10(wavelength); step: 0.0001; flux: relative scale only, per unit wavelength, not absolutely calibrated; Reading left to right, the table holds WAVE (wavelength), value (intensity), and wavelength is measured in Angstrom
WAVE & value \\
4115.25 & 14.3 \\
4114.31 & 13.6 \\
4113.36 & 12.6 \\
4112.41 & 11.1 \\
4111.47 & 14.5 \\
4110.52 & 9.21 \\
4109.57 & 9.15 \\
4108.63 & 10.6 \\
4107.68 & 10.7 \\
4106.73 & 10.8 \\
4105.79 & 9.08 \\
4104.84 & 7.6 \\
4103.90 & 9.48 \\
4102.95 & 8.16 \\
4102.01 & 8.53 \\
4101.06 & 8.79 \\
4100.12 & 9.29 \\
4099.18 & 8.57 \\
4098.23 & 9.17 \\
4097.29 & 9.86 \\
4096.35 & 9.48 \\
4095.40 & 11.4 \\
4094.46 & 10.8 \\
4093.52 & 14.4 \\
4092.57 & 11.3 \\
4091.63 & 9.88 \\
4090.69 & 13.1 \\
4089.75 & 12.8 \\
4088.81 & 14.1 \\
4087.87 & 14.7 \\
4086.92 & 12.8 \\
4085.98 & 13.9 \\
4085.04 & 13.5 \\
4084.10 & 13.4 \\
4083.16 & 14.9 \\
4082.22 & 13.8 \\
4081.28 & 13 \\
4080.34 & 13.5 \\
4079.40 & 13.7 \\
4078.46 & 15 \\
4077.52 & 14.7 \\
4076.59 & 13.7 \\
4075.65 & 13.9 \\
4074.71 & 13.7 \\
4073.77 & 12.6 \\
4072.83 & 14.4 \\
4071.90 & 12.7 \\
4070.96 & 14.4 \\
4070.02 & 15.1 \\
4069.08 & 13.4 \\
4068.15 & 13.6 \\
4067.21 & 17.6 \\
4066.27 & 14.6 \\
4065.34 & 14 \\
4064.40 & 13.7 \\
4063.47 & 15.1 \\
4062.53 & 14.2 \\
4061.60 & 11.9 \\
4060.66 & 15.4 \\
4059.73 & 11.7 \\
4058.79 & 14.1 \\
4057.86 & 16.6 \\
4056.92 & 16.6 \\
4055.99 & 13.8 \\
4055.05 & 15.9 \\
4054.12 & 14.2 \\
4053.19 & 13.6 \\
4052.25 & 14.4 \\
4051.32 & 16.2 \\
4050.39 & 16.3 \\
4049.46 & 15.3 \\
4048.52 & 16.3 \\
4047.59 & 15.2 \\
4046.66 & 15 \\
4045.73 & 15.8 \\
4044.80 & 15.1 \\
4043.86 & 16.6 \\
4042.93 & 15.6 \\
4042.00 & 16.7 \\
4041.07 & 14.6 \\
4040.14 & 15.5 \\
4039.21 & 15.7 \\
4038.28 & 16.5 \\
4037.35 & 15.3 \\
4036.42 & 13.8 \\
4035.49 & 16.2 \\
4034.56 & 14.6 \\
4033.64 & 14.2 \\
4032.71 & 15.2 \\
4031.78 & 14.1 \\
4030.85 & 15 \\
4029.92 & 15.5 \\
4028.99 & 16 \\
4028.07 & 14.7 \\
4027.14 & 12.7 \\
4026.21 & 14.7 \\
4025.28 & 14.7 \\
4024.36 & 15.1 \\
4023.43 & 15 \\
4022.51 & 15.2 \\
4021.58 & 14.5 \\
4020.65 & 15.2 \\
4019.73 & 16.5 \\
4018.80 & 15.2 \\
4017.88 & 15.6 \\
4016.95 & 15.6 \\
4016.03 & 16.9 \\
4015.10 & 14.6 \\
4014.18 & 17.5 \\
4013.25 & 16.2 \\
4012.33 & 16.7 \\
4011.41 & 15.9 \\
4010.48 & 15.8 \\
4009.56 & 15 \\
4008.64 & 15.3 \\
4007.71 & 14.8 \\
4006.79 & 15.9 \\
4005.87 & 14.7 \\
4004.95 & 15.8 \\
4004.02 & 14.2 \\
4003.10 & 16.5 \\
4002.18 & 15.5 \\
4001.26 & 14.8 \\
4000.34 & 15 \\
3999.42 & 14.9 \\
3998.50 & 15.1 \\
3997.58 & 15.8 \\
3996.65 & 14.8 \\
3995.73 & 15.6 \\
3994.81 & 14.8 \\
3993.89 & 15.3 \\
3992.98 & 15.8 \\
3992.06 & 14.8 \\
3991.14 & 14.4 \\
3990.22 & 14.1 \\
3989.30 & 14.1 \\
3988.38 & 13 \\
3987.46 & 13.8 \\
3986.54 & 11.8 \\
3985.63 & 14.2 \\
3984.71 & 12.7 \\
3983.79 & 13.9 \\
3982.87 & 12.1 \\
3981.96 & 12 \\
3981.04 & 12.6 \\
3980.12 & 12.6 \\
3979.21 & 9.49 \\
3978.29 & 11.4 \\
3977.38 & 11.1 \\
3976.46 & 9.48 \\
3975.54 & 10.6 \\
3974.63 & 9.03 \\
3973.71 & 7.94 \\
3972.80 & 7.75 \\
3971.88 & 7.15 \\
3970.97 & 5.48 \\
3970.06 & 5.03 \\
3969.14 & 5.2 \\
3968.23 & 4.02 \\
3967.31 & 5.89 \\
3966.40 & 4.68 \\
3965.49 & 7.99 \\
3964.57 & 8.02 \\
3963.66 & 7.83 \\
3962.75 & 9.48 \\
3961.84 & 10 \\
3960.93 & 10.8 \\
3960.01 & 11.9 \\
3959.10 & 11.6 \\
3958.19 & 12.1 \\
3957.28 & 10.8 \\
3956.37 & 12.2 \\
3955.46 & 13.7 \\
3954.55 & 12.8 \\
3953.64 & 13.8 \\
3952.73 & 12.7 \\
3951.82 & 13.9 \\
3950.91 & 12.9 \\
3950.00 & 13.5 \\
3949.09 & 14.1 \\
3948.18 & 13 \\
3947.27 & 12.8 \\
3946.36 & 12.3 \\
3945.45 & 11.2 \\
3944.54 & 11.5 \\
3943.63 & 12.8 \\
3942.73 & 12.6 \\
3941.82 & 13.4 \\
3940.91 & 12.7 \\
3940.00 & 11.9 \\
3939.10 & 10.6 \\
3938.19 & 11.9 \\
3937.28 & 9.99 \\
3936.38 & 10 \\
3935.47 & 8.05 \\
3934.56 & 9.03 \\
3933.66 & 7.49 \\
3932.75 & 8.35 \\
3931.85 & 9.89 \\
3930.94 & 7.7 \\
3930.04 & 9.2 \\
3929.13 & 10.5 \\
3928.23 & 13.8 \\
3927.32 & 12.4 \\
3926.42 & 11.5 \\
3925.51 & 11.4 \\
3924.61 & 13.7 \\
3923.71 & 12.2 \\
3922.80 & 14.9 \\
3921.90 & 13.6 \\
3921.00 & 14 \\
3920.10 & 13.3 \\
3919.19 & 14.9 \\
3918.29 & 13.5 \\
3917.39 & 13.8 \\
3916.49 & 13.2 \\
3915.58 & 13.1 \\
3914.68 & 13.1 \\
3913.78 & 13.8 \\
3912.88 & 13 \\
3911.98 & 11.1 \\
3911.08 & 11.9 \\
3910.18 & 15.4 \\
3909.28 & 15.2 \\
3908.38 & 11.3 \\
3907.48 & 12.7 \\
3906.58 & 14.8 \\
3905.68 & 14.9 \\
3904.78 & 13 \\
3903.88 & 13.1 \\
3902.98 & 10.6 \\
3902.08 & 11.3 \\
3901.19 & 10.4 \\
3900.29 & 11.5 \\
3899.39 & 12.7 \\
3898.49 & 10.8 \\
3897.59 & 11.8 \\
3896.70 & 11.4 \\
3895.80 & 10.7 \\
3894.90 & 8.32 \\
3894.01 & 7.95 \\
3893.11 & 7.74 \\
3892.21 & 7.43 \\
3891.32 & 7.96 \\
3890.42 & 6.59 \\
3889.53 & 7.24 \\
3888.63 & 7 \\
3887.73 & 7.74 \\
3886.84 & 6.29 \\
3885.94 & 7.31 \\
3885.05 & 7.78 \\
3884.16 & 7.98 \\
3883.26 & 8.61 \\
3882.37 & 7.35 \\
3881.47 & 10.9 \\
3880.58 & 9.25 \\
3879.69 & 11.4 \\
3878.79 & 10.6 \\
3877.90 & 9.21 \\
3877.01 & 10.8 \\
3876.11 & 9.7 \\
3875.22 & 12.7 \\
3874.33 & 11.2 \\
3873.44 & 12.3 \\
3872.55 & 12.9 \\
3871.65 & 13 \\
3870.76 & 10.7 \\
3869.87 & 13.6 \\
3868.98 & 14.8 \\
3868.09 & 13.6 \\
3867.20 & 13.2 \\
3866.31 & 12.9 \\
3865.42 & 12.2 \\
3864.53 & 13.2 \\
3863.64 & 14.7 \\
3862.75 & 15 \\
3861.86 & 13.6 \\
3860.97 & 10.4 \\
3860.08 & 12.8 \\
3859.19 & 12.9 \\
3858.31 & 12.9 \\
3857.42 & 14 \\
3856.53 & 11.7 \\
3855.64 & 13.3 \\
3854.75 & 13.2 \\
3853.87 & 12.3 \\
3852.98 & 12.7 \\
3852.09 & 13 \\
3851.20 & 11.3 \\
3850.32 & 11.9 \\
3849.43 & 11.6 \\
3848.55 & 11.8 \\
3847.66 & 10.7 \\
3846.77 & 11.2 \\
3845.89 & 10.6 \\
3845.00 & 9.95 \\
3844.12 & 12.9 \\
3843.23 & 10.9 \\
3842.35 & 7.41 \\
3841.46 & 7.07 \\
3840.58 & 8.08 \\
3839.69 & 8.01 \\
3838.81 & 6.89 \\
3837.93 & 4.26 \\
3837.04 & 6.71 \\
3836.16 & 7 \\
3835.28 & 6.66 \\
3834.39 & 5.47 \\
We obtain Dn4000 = 1.3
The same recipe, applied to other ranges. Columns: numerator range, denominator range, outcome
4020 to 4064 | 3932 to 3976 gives 1.53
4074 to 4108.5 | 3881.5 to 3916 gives 1.23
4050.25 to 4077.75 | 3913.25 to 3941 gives 1.32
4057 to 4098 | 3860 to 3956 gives 1.27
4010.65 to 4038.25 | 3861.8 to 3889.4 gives 1.51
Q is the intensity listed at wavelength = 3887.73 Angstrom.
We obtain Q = 7.74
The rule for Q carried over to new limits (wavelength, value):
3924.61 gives 13.7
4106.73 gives 10.8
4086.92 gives 12.8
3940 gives 11.9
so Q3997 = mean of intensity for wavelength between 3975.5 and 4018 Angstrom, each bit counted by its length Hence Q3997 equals 14.3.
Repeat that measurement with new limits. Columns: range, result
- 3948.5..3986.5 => 10.4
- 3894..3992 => 11.4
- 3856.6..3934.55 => 11.4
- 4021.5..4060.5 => 15.1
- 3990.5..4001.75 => 15.1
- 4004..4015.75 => 15.6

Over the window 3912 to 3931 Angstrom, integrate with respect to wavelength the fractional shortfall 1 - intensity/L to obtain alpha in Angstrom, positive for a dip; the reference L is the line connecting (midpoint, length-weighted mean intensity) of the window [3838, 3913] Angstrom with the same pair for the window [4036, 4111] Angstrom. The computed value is -1.96 Angstrom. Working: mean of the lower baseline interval 11.1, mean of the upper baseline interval 13.3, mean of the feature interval 12.8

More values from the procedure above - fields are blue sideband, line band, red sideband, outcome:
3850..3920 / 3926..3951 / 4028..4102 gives 2.12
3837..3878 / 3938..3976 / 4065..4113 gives 4.41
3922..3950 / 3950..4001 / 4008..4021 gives 8.22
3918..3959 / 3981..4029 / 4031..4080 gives -4.62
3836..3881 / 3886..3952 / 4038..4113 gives 2.38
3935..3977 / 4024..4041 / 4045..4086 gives -2.26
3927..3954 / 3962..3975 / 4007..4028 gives 6.05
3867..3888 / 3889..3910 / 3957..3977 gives -2.00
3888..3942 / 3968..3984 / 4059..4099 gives 3.74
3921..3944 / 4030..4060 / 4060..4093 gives -4.53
